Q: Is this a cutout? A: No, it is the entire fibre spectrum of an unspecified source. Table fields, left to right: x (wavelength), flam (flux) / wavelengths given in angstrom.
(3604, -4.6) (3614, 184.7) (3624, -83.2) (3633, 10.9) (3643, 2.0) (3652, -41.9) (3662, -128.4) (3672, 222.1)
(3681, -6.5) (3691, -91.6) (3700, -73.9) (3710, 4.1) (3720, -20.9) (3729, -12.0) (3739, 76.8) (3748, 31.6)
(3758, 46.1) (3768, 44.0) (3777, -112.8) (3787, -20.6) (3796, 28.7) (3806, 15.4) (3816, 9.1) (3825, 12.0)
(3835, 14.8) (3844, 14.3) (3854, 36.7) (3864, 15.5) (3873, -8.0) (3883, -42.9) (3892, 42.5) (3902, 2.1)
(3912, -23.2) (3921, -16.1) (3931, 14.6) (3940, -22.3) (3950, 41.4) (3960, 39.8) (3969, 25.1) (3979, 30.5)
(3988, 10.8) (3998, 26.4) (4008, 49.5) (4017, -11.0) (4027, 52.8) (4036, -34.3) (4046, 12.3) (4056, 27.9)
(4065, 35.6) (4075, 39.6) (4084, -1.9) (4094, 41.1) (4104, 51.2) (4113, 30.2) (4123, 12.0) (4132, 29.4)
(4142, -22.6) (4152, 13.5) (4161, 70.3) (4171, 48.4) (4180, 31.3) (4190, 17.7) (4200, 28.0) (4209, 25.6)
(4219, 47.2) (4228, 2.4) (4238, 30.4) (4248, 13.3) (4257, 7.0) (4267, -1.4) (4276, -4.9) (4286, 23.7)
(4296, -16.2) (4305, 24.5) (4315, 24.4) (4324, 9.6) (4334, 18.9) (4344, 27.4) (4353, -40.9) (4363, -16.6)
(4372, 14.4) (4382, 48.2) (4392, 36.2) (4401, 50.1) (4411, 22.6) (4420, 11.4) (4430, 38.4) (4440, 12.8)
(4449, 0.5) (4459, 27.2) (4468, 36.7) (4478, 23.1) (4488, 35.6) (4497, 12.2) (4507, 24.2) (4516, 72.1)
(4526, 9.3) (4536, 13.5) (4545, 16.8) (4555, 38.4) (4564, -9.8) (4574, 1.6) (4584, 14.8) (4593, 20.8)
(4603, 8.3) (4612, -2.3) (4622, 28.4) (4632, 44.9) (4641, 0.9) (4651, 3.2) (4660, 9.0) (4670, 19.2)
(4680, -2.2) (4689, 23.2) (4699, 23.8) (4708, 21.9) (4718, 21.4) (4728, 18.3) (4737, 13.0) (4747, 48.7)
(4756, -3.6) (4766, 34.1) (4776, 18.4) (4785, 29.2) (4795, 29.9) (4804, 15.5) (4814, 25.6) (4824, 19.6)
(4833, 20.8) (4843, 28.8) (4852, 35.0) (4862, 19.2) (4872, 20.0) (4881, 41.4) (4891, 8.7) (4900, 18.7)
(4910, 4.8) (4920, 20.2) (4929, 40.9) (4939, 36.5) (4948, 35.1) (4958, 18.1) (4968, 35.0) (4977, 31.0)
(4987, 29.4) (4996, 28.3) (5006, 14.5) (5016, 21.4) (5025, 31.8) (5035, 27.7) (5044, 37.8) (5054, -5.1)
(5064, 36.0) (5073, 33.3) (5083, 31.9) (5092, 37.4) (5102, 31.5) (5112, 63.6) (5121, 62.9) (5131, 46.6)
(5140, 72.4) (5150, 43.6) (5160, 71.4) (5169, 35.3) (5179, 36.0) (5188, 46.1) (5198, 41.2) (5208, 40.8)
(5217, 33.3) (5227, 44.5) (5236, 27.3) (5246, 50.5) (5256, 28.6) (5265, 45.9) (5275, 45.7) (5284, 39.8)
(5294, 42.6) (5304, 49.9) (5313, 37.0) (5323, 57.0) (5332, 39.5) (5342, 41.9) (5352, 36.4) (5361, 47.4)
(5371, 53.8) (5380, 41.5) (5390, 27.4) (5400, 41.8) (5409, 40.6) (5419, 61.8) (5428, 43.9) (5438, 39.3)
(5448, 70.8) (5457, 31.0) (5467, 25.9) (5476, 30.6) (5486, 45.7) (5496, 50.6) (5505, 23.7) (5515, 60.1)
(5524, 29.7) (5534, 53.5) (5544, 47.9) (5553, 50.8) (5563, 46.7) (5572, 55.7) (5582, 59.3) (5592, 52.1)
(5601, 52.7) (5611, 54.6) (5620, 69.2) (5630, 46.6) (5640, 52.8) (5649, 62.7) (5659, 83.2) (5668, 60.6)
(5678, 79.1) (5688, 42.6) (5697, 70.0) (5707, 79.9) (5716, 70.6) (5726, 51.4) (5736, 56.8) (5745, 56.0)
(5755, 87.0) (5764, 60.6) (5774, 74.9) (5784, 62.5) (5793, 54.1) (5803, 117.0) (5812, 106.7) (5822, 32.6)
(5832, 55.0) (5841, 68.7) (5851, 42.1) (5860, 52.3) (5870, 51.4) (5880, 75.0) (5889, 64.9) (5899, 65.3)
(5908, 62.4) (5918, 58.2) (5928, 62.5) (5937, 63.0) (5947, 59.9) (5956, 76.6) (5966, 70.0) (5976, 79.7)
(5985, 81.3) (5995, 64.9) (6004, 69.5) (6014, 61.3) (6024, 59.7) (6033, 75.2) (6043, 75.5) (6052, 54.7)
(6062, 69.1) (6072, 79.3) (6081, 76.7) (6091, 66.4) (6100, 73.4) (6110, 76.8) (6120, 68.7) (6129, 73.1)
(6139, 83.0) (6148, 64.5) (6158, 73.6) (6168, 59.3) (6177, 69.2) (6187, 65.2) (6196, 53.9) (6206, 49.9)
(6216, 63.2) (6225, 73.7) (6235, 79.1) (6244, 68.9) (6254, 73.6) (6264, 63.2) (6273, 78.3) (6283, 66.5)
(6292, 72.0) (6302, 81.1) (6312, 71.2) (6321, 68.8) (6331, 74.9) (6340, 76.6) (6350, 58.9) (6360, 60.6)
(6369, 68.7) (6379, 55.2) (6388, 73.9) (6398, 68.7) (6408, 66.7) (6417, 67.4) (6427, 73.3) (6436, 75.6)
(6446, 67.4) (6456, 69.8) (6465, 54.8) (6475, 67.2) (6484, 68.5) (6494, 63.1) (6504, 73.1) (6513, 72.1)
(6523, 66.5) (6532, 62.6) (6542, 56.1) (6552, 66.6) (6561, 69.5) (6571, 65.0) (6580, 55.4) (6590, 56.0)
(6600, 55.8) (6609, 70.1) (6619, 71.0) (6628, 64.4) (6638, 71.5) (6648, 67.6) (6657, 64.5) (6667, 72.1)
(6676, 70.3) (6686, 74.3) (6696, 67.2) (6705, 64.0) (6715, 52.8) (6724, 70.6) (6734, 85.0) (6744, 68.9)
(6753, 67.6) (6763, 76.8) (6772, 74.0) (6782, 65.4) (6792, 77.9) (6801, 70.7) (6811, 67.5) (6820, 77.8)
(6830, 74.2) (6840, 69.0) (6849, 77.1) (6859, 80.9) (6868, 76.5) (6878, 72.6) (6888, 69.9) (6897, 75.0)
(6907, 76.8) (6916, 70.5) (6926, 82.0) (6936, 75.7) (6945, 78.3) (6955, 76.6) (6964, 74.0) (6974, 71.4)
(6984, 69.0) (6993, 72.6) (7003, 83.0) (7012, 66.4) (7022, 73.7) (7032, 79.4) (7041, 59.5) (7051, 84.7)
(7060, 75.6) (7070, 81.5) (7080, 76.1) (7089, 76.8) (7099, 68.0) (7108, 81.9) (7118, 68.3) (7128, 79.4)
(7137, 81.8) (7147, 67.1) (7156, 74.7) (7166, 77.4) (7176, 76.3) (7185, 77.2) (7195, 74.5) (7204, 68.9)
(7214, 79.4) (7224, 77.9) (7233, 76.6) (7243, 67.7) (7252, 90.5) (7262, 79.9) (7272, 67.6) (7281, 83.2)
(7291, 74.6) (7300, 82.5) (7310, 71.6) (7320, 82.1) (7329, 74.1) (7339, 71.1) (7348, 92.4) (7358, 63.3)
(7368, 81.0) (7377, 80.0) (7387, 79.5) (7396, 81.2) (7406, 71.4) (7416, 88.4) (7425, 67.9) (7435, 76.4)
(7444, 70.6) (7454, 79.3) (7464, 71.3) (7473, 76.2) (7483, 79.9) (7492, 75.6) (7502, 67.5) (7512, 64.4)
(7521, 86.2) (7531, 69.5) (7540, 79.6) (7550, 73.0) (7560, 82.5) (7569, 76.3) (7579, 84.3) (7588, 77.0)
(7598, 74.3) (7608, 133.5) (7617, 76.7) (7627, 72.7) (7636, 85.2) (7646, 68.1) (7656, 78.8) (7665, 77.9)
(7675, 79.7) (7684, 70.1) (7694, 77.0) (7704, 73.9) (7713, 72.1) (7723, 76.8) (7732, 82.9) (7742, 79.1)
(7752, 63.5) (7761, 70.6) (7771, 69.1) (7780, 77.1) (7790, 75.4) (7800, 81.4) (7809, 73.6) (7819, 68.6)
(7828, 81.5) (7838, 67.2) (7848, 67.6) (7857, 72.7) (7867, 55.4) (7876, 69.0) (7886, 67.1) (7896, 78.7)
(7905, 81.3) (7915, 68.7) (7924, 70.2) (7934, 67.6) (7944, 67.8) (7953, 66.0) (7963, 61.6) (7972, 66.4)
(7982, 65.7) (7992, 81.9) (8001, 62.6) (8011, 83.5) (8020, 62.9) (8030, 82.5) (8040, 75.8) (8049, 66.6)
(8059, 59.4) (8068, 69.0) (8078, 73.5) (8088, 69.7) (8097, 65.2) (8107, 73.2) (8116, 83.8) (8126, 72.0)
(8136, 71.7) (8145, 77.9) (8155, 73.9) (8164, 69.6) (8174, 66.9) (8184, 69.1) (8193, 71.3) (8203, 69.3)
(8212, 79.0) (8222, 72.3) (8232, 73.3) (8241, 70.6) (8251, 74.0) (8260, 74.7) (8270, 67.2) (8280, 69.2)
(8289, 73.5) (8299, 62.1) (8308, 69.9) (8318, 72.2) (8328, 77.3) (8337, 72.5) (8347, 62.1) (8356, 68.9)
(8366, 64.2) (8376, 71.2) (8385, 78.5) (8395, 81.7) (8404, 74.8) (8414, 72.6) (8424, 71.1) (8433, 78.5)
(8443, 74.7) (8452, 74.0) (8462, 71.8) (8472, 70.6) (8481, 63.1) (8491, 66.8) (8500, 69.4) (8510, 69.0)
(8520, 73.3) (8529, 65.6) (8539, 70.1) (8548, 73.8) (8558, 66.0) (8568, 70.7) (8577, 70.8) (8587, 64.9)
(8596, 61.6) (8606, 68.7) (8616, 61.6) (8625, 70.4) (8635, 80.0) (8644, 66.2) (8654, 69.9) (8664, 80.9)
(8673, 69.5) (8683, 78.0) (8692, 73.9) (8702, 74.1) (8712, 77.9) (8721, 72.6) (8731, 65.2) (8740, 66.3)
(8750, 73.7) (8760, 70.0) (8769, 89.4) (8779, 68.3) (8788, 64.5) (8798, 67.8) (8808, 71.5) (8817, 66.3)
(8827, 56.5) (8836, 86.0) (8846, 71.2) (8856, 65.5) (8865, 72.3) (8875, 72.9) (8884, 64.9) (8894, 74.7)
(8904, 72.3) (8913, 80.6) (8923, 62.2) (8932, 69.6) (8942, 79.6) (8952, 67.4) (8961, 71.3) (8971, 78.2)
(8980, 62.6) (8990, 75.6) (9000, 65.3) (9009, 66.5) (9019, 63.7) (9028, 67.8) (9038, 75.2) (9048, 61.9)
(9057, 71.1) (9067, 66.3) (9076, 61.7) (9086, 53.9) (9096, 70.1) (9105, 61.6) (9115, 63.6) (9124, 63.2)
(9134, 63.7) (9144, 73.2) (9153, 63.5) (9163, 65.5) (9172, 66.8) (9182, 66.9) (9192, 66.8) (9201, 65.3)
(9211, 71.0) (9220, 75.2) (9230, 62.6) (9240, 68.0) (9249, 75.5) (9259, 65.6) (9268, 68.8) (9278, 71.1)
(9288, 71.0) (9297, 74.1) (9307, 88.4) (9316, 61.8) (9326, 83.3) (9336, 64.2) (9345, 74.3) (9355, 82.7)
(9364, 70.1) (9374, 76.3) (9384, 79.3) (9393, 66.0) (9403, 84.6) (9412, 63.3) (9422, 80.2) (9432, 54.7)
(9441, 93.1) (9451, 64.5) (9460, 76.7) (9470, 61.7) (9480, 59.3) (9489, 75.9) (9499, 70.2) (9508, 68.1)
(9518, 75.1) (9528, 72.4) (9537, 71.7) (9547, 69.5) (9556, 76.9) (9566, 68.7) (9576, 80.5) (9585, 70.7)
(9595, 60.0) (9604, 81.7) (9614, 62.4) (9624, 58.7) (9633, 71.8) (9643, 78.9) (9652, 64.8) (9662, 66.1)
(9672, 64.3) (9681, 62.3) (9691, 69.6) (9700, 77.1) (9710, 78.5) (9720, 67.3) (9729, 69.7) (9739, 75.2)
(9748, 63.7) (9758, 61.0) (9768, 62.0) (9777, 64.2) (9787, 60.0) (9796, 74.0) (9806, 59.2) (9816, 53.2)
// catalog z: 0.27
